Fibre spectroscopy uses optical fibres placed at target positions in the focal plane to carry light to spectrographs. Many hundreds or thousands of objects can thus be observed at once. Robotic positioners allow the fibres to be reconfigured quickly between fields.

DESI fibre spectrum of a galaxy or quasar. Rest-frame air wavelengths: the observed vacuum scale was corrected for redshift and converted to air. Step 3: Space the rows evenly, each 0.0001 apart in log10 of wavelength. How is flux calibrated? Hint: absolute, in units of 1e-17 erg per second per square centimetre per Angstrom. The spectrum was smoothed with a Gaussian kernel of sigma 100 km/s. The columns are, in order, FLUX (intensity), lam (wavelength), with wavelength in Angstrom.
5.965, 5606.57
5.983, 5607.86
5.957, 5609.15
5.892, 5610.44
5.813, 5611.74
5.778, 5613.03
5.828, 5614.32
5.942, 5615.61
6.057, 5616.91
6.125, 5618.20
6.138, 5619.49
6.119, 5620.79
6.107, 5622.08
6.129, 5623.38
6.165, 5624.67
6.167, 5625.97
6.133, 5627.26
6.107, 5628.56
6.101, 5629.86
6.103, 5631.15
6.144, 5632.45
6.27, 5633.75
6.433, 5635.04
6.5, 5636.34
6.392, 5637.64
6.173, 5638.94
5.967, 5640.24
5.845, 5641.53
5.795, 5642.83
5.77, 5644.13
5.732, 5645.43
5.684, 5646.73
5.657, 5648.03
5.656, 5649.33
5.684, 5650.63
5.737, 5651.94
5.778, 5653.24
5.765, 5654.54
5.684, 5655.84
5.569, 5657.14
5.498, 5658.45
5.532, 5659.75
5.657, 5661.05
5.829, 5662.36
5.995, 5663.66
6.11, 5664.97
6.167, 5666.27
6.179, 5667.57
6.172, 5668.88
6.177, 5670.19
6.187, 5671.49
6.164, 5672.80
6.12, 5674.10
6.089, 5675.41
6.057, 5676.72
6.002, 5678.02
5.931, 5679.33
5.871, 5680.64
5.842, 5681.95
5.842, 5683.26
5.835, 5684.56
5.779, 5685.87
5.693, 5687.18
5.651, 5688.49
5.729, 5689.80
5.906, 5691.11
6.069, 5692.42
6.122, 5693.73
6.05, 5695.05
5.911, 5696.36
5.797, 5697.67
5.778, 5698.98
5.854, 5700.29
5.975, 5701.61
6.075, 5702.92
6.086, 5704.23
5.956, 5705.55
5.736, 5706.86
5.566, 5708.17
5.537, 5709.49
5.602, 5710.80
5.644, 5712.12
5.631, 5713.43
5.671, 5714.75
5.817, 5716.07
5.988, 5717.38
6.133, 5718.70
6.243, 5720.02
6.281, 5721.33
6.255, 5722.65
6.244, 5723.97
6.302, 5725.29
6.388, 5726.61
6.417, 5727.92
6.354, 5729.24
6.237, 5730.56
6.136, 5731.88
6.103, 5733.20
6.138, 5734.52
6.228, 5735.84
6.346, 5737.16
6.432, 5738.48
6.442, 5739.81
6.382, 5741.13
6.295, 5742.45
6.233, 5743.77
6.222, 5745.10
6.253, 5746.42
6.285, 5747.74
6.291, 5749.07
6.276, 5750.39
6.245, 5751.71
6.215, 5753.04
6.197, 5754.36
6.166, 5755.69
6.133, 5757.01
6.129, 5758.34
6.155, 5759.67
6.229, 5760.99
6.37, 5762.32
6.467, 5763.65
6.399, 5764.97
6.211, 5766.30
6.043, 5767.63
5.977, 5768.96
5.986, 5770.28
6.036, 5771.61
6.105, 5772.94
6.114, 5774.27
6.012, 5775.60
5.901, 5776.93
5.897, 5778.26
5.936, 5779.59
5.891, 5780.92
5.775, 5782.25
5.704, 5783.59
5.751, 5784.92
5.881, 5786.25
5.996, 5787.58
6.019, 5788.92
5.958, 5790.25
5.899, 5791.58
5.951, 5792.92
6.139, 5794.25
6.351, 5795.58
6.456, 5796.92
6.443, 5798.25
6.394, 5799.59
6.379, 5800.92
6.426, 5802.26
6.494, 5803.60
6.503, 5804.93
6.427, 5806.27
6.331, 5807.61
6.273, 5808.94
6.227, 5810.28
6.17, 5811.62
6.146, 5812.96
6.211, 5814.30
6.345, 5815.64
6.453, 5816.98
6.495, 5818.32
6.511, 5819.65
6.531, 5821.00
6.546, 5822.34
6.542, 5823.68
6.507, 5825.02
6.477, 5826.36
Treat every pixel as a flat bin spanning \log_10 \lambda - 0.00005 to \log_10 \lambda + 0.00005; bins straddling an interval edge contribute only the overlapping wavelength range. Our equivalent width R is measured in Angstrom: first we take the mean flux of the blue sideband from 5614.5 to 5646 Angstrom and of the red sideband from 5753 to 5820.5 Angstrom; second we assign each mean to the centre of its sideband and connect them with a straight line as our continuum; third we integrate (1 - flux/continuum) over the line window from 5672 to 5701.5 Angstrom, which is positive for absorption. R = 1.0 Angstrom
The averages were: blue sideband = 6.1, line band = 5.91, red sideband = 6.17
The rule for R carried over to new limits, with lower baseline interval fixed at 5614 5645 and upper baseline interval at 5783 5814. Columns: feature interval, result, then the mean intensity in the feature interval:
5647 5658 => 0.8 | 5.68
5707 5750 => 0.2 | 6.12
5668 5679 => 0.0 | 6.12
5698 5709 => 0.5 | 5.87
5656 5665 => 0.6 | 5.71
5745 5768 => -0.3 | 6.24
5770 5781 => 0.3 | 5.99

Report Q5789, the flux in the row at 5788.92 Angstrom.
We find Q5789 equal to 6.019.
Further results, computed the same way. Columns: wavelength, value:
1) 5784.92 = 5.751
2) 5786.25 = 5.881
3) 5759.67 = 6.155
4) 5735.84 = 6.228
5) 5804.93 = 6.503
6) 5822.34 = 6.546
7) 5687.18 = 5.693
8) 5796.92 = 6.456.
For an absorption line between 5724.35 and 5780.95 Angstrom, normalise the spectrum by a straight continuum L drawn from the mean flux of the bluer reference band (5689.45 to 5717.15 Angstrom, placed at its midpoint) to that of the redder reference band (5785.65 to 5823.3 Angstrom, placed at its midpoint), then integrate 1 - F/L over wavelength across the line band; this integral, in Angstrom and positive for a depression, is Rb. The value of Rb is -1.4 Angstrom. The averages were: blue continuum 5.84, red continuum 6.29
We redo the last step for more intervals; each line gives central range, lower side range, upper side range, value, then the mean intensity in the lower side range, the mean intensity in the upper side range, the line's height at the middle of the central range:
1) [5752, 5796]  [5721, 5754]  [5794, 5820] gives 1.8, 6.28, 6.36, 6.32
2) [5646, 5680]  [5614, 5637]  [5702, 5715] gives 0.5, 6.15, 5.76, 5.97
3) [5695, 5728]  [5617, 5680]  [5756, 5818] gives 0.6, 5.99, 6.16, 6.07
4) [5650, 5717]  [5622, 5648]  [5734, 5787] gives 2.6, 6.08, 6.14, 6.1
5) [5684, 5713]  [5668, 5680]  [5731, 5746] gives 1.6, 6.1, 6.27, 6.16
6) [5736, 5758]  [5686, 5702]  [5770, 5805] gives -1.0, 5.87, 6.08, 5.99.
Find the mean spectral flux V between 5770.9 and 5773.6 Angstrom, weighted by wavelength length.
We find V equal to 6.06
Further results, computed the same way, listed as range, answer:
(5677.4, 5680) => 5.96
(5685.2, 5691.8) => 5.75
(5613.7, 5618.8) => 5.99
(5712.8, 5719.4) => 5.84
